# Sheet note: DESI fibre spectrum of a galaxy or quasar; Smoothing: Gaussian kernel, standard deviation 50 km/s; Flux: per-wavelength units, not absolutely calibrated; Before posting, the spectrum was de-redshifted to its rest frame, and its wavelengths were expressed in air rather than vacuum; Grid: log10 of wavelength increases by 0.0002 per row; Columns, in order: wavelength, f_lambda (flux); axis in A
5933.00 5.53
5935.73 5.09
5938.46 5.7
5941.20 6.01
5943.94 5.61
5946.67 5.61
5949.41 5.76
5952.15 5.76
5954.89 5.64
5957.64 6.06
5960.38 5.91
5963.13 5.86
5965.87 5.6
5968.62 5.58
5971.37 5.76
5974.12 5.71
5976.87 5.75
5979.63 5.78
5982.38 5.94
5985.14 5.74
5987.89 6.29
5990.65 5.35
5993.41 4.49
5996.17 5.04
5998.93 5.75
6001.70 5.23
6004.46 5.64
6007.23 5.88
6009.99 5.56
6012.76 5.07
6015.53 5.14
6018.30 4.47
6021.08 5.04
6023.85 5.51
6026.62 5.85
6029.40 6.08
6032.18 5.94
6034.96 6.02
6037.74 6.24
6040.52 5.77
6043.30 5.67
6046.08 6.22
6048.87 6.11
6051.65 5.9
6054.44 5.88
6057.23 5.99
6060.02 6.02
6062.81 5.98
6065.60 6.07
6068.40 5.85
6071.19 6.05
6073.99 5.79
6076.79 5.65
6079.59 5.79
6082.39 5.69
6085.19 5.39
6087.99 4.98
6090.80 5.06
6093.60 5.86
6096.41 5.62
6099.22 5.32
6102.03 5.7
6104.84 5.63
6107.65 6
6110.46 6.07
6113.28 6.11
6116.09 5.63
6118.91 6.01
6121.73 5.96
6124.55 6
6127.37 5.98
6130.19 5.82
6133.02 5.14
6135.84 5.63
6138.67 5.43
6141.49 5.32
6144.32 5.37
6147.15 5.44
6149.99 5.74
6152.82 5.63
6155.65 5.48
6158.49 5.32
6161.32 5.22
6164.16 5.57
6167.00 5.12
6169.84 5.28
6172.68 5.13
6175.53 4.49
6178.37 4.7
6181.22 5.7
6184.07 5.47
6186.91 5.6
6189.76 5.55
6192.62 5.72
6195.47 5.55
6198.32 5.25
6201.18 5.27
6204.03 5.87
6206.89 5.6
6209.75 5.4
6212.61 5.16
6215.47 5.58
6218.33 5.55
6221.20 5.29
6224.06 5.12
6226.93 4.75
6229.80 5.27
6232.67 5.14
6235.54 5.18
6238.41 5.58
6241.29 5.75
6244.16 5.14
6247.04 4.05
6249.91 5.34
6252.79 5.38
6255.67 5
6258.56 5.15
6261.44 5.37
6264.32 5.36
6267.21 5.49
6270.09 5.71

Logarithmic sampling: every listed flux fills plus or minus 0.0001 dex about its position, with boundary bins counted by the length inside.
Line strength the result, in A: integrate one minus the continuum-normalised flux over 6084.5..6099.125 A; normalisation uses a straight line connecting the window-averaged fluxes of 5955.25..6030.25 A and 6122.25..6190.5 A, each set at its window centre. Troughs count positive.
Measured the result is 0.3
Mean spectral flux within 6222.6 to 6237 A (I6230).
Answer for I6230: 5.09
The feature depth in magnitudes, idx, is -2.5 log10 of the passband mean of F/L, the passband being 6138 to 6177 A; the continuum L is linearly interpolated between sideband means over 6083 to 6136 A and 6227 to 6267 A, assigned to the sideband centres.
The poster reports 0.039 mag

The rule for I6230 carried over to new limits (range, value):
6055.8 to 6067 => 6.01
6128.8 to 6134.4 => 5.47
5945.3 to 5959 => 5.77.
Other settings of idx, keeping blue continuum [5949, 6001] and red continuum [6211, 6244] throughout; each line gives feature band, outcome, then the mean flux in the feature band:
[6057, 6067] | -0.09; 6.02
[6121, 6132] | -0.09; 5.91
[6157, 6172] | 0.02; 5.3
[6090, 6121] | -0.05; 5.75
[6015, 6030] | 0.05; 5.32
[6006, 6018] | 0.06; 5.32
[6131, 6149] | 0.00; 5.41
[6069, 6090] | -0.02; 5.61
